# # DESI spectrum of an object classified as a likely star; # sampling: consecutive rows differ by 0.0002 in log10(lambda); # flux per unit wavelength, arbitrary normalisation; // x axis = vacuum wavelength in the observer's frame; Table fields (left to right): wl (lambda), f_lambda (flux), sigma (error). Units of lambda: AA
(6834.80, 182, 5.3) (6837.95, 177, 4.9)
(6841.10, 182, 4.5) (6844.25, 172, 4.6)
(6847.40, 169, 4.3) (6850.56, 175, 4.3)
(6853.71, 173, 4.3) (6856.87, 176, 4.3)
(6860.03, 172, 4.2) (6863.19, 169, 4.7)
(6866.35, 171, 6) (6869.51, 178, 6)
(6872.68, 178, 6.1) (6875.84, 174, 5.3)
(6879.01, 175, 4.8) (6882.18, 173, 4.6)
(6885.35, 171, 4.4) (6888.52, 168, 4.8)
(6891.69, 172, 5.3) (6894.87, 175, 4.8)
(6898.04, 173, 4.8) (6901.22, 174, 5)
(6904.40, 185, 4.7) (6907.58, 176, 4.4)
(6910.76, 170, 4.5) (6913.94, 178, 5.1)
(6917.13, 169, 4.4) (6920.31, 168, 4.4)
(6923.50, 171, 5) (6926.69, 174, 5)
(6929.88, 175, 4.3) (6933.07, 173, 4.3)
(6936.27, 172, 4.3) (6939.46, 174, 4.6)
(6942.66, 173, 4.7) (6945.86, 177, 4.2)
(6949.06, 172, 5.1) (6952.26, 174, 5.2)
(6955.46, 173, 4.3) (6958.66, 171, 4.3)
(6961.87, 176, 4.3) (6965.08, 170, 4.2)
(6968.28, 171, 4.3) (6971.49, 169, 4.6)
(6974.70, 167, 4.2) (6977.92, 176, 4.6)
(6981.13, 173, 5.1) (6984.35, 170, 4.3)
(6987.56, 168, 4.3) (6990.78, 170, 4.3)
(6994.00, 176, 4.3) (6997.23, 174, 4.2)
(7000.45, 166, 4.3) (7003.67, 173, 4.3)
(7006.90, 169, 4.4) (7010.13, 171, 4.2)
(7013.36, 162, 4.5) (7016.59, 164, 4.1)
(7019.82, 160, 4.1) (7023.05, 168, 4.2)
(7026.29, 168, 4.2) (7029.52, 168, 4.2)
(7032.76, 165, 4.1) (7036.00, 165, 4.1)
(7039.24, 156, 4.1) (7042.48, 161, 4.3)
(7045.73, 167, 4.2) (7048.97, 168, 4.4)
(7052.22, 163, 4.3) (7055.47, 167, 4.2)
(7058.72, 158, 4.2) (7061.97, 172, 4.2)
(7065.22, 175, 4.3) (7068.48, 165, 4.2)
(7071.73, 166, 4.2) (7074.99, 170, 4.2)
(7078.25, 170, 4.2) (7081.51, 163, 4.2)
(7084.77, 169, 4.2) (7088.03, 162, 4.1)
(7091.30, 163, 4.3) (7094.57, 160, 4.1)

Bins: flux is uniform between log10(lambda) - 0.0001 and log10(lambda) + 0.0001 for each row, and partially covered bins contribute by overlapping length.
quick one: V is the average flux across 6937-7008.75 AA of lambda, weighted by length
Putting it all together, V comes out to 172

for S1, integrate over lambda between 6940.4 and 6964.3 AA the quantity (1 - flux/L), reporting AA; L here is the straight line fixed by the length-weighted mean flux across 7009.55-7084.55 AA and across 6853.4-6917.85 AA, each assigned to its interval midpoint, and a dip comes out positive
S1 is -0.4 AA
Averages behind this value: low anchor 174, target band 174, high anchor 166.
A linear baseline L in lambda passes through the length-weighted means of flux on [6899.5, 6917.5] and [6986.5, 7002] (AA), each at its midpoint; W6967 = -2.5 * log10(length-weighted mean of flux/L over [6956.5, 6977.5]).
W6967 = 0.009 mag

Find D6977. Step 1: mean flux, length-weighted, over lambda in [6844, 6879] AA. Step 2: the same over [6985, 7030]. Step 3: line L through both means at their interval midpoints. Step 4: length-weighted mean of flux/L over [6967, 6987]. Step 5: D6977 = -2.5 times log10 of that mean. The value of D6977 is -0.01 mag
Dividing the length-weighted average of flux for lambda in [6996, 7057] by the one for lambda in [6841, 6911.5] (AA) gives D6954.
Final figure 1.0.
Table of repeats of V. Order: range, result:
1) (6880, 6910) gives 174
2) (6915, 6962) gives 173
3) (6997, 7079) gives 166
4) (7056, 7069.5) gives 168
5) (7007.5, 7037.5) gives 166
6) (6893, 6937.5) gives 174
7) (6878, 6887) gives 173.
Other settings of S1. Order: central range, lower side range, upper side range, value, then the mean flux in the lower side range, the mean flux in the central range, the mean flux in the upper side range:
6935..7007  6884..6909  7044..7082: -0.4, 174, 172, 167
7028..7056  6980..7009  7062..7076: 0.9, 171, 164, 169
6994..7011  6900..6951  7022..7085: -0.2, 174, 171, 166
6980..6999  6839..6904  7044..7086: -0.2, 174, 172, 167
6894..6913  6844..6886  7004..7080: -0.4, 173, 176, 166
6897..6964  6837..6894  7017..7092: -1.1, 174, 174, 166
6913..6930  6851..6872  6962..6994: 0.0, 173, 172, 171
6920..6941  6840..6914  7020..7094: -0.1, 174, 173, 166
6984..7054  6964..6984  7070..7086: 1.1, 171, 167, 168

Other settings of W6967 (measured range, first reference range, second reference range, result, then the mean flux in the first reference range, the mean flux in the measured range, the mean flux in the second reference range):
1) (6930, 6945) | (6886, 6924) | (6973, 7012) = -0.01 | 173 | 173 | 171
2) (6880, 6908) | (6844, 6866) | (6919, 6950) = -0.01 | 172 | 174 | 173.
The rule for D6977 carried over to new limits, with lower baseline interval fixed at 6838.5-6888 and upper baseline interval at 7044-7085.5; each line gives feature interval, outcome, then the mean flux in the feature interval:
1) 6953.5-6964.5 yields -0.02 mag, 173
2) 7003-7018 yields 0.01 mag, 167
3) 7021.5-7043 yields 0.02 mag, 165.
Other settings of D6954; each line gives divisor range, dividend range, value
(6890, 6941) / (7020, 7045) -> 0.95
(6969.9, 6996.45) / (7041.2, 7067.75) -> 0.97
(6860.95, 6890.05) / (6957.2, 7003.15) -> 0.99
